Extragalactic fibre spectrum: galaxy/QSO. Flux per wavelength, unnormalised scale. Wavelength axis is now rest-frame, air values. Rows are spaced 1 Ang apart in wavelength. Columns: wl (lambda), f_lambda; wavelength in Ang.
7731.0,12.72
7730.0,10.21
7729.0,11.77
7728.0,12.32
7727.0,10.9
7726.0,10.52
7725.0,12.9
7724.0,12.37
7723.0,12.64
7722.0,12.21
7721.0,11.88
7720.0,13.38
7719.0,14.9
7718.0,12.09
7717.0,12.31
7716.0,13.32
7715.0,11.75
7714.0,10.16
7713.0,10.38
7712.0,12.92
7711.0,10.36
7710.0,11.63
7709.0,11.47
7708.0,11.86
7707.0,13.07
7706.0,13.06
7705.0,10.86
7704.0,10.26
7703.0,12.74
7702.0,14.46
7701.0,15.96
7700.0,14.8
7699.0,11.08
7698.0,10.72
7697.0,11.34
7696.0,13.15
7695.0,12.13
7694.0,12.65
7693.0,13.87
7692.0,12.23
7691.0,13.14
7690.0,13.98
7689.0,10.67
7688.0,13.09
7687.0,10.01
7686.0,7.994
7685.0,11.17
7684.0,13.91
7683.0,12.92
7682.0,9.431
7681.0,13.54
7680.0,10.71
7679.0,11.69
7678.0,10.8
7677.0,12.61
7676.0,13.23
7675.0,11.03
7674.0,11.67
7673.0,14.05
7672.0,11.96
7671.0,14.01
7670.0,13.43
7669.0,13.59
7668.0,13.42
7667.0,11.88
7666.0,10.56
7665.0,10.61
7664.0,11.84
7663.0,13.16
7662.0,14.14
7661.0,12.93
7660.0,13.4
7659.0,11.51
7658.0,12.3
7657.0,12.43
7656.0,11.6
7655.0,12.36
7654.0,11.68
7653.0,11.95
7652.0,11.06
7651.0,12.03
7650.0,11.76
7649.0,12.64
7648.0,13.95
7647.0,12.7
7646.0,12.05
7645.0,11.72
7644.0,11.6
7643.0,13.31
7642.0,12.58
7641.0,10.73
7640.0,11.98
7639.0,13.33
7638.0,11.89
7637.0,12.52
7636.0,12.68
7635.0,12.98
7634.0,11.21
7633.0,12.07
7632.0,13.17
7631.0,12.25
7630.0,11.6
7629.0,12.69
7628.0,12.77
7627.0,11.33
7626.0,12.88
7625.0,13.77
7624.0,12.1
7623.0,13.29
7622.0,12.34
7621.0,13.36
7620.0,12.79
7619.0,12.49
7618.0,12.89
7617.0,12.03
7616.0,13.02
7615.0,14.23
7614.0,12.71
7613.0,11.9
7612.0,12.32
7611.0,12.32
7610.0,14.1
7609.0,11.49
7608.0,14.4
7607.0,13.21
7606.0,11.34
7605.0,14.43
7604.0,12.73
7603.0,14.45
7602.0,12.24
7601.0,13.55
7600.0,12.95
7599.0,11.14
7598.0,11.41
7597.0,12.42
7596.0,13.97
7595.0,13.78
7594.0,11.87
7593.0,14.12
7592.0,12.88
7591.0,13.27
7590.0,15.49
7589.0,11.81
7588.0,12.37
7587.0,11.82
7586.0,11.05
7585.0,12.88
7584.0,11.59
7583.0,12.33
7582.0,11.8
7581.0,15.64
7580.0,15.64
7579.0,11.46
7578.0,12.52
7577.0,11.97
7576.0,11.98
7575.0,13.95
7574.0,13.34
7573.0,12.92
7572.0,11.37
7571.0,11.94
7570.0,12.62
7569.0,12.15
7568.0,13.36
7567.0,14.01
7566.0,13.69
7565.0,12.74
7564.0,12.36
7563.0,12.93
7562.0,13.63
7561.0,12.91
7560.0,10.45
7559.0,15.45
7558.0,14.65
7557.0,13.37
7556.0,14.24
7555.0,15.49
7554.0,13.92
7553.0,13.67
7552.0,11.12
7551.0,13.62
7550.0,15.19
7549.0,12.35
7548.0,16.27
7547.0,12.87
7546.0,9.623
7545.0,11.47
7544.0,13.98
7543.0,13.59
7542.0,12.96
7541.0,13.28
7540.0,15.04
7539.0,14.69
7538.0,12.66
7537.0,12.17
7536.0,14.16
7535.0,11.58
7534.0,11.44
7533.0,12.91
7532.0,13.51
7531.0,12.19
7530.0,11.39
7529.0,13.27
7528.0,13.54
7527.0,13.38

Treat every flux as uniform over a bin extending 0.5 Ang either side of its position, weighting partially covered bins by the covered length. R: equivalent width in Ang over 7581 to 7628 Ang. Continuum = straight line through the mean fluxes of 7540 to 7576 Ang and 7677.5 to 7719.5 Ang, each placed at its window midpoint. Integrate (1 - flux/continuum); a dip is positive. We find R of 0.2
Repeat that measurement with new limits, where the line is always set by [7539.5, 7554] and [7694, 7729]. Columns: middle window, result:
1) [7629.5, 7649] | 0.5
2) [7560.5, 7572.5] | 0.3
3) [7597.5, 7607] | 0.1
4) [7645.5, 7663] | 0.2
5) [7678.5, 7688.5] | 0.8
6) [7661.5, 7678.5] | 0.0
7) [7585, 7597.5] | 0.1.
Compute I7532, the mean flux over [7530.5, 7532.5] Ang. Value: 12.8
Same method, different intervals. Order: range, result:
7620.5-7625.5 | 13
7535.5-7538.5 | 13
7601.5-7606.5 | 13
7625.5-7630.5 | 12.3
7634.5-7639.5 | 12.7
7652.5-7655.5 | 12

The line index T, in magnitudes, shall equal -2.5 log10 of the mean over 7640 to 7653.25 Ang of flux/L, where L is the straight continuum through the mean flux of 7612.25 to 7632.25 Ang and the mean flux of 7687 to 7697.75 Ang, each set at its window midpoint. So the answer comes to 0.04 mag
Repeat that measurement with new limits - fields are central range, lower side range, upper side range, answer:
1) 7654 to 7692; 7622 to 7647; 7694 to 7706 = 0.025 mag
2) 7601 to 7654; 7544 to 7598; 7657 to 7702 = 0.009 mag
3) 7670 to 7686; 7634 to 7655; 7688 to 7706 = 0.034 mag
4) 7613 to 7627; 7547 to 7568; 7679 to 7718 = 0.008 mag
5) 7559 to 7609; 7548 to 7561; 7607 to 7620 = 0.035 mag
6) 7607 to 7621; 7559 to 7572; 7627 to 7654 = -0.036 mag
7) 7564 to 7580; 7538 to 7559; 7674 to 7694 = 0.046 mag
